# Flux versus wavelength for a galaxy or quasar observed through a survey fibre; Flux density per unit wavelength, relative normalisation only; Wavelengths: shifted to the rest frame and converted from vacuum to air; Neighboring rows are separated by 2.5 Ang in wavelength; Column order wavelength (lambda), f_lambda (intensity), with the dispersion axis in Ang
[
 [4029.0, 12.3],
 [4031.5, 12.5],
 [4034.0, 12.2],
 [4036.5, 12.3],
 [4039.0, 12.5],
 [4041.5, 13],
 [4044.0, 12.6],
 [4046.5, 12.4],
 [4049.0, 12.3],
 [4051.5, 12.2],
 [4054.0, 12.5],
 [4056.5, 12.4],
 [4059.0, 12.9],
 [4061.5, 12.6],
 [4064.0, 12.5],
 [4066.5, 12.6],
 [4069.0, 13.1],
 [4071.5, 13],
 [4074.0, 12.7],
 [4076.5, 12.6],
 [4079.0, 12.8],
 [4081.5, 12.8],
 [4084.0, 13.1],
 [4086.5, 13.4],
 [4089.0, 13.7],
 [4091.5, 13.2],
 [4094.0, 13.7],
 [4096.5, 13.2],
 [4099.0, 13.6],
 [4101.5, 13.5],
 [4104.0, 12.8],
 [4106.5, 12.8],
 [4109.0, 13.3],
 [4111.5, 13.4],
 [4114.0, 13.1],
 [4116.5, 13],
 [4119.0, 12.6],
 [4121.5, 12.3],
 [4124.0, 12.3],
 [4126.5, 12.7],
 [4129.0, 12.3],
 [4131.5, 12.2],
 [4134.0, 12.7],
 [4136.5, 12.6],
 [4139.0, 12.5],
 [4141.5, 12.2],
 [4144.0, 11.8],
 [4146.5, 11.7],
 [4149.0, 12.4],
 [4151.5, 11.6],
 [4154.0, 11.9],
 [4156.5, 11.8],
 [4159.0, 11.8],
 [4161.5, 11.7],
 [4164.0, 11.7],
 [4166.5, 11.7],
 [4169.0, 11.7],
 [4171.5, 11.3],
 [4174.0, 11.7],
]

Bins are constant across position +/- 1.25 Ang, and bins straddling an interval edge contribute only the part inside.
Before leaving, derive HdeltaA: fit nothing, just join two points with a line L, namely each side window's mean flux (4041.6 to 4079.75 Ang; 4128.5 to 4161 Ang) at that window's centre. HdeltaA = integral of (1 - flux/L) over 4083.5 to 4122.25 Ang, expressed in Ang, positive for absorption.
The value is -2.57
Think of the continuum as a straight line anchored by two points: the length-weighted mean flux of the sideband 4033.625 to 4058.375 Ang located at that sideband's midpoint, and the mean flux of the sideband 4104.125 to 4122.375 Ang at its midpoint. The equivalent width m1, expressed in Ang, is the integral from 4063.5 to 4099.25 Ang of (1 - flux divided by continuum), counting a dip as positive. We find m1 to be -1.0 Ang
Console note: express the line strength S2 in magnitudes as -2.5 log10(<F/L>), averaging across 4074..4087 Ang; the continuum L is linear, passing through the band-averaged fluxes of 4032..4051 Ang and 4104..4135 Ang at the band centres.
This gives -0.03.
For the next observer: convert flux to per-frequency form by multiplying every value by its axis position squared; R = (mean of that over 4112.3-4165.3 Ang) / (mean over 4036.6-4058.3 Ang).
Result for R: 1.02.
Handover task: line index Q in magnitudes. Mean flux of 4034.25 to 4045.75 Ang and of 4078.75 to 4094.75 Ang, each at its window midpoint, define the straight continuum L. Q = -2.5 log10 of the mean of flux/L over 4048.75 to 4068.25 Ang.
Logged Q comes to 0.026 mag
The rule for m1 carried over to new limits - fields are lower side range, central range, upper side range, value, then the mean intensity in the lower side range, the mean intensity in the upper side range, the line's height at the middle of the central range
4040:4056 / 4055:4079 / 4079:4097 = 0.3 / 12.5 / 13.3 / 12.9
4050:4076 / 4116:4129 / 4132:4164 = -0.3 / 12.6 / 12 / 12.2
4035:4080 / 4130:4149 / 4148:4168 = -0.5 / 12.6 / 11.8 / 12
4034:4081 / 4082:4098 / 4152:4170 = -1.3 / 12.6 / 11.8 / 12.3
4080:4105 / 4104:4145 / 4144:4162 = -0.3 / 13.3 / 11.8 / 12.5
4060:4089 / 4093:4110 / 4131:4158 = -0.9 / 12.9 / 12.1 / 12.6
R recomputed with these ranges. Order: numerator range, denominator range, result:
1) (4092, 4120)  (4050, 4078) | 1.06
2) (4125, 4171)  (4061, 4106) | 0.95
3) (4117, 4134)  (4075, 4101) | 0.96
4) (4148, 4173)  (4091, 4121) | 0.92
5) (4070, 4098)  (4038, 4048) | 1.06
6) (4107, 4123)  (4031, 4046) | 1.07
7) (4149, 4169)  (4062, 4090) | 0.95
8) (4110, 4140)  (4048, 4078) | 1.03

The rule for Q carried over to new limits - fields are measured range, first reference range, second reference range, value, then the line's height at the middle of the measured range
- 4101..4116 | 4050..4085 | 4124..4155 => -0.06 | 12.4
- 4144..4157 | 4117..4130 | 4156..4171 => 0.01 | 12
